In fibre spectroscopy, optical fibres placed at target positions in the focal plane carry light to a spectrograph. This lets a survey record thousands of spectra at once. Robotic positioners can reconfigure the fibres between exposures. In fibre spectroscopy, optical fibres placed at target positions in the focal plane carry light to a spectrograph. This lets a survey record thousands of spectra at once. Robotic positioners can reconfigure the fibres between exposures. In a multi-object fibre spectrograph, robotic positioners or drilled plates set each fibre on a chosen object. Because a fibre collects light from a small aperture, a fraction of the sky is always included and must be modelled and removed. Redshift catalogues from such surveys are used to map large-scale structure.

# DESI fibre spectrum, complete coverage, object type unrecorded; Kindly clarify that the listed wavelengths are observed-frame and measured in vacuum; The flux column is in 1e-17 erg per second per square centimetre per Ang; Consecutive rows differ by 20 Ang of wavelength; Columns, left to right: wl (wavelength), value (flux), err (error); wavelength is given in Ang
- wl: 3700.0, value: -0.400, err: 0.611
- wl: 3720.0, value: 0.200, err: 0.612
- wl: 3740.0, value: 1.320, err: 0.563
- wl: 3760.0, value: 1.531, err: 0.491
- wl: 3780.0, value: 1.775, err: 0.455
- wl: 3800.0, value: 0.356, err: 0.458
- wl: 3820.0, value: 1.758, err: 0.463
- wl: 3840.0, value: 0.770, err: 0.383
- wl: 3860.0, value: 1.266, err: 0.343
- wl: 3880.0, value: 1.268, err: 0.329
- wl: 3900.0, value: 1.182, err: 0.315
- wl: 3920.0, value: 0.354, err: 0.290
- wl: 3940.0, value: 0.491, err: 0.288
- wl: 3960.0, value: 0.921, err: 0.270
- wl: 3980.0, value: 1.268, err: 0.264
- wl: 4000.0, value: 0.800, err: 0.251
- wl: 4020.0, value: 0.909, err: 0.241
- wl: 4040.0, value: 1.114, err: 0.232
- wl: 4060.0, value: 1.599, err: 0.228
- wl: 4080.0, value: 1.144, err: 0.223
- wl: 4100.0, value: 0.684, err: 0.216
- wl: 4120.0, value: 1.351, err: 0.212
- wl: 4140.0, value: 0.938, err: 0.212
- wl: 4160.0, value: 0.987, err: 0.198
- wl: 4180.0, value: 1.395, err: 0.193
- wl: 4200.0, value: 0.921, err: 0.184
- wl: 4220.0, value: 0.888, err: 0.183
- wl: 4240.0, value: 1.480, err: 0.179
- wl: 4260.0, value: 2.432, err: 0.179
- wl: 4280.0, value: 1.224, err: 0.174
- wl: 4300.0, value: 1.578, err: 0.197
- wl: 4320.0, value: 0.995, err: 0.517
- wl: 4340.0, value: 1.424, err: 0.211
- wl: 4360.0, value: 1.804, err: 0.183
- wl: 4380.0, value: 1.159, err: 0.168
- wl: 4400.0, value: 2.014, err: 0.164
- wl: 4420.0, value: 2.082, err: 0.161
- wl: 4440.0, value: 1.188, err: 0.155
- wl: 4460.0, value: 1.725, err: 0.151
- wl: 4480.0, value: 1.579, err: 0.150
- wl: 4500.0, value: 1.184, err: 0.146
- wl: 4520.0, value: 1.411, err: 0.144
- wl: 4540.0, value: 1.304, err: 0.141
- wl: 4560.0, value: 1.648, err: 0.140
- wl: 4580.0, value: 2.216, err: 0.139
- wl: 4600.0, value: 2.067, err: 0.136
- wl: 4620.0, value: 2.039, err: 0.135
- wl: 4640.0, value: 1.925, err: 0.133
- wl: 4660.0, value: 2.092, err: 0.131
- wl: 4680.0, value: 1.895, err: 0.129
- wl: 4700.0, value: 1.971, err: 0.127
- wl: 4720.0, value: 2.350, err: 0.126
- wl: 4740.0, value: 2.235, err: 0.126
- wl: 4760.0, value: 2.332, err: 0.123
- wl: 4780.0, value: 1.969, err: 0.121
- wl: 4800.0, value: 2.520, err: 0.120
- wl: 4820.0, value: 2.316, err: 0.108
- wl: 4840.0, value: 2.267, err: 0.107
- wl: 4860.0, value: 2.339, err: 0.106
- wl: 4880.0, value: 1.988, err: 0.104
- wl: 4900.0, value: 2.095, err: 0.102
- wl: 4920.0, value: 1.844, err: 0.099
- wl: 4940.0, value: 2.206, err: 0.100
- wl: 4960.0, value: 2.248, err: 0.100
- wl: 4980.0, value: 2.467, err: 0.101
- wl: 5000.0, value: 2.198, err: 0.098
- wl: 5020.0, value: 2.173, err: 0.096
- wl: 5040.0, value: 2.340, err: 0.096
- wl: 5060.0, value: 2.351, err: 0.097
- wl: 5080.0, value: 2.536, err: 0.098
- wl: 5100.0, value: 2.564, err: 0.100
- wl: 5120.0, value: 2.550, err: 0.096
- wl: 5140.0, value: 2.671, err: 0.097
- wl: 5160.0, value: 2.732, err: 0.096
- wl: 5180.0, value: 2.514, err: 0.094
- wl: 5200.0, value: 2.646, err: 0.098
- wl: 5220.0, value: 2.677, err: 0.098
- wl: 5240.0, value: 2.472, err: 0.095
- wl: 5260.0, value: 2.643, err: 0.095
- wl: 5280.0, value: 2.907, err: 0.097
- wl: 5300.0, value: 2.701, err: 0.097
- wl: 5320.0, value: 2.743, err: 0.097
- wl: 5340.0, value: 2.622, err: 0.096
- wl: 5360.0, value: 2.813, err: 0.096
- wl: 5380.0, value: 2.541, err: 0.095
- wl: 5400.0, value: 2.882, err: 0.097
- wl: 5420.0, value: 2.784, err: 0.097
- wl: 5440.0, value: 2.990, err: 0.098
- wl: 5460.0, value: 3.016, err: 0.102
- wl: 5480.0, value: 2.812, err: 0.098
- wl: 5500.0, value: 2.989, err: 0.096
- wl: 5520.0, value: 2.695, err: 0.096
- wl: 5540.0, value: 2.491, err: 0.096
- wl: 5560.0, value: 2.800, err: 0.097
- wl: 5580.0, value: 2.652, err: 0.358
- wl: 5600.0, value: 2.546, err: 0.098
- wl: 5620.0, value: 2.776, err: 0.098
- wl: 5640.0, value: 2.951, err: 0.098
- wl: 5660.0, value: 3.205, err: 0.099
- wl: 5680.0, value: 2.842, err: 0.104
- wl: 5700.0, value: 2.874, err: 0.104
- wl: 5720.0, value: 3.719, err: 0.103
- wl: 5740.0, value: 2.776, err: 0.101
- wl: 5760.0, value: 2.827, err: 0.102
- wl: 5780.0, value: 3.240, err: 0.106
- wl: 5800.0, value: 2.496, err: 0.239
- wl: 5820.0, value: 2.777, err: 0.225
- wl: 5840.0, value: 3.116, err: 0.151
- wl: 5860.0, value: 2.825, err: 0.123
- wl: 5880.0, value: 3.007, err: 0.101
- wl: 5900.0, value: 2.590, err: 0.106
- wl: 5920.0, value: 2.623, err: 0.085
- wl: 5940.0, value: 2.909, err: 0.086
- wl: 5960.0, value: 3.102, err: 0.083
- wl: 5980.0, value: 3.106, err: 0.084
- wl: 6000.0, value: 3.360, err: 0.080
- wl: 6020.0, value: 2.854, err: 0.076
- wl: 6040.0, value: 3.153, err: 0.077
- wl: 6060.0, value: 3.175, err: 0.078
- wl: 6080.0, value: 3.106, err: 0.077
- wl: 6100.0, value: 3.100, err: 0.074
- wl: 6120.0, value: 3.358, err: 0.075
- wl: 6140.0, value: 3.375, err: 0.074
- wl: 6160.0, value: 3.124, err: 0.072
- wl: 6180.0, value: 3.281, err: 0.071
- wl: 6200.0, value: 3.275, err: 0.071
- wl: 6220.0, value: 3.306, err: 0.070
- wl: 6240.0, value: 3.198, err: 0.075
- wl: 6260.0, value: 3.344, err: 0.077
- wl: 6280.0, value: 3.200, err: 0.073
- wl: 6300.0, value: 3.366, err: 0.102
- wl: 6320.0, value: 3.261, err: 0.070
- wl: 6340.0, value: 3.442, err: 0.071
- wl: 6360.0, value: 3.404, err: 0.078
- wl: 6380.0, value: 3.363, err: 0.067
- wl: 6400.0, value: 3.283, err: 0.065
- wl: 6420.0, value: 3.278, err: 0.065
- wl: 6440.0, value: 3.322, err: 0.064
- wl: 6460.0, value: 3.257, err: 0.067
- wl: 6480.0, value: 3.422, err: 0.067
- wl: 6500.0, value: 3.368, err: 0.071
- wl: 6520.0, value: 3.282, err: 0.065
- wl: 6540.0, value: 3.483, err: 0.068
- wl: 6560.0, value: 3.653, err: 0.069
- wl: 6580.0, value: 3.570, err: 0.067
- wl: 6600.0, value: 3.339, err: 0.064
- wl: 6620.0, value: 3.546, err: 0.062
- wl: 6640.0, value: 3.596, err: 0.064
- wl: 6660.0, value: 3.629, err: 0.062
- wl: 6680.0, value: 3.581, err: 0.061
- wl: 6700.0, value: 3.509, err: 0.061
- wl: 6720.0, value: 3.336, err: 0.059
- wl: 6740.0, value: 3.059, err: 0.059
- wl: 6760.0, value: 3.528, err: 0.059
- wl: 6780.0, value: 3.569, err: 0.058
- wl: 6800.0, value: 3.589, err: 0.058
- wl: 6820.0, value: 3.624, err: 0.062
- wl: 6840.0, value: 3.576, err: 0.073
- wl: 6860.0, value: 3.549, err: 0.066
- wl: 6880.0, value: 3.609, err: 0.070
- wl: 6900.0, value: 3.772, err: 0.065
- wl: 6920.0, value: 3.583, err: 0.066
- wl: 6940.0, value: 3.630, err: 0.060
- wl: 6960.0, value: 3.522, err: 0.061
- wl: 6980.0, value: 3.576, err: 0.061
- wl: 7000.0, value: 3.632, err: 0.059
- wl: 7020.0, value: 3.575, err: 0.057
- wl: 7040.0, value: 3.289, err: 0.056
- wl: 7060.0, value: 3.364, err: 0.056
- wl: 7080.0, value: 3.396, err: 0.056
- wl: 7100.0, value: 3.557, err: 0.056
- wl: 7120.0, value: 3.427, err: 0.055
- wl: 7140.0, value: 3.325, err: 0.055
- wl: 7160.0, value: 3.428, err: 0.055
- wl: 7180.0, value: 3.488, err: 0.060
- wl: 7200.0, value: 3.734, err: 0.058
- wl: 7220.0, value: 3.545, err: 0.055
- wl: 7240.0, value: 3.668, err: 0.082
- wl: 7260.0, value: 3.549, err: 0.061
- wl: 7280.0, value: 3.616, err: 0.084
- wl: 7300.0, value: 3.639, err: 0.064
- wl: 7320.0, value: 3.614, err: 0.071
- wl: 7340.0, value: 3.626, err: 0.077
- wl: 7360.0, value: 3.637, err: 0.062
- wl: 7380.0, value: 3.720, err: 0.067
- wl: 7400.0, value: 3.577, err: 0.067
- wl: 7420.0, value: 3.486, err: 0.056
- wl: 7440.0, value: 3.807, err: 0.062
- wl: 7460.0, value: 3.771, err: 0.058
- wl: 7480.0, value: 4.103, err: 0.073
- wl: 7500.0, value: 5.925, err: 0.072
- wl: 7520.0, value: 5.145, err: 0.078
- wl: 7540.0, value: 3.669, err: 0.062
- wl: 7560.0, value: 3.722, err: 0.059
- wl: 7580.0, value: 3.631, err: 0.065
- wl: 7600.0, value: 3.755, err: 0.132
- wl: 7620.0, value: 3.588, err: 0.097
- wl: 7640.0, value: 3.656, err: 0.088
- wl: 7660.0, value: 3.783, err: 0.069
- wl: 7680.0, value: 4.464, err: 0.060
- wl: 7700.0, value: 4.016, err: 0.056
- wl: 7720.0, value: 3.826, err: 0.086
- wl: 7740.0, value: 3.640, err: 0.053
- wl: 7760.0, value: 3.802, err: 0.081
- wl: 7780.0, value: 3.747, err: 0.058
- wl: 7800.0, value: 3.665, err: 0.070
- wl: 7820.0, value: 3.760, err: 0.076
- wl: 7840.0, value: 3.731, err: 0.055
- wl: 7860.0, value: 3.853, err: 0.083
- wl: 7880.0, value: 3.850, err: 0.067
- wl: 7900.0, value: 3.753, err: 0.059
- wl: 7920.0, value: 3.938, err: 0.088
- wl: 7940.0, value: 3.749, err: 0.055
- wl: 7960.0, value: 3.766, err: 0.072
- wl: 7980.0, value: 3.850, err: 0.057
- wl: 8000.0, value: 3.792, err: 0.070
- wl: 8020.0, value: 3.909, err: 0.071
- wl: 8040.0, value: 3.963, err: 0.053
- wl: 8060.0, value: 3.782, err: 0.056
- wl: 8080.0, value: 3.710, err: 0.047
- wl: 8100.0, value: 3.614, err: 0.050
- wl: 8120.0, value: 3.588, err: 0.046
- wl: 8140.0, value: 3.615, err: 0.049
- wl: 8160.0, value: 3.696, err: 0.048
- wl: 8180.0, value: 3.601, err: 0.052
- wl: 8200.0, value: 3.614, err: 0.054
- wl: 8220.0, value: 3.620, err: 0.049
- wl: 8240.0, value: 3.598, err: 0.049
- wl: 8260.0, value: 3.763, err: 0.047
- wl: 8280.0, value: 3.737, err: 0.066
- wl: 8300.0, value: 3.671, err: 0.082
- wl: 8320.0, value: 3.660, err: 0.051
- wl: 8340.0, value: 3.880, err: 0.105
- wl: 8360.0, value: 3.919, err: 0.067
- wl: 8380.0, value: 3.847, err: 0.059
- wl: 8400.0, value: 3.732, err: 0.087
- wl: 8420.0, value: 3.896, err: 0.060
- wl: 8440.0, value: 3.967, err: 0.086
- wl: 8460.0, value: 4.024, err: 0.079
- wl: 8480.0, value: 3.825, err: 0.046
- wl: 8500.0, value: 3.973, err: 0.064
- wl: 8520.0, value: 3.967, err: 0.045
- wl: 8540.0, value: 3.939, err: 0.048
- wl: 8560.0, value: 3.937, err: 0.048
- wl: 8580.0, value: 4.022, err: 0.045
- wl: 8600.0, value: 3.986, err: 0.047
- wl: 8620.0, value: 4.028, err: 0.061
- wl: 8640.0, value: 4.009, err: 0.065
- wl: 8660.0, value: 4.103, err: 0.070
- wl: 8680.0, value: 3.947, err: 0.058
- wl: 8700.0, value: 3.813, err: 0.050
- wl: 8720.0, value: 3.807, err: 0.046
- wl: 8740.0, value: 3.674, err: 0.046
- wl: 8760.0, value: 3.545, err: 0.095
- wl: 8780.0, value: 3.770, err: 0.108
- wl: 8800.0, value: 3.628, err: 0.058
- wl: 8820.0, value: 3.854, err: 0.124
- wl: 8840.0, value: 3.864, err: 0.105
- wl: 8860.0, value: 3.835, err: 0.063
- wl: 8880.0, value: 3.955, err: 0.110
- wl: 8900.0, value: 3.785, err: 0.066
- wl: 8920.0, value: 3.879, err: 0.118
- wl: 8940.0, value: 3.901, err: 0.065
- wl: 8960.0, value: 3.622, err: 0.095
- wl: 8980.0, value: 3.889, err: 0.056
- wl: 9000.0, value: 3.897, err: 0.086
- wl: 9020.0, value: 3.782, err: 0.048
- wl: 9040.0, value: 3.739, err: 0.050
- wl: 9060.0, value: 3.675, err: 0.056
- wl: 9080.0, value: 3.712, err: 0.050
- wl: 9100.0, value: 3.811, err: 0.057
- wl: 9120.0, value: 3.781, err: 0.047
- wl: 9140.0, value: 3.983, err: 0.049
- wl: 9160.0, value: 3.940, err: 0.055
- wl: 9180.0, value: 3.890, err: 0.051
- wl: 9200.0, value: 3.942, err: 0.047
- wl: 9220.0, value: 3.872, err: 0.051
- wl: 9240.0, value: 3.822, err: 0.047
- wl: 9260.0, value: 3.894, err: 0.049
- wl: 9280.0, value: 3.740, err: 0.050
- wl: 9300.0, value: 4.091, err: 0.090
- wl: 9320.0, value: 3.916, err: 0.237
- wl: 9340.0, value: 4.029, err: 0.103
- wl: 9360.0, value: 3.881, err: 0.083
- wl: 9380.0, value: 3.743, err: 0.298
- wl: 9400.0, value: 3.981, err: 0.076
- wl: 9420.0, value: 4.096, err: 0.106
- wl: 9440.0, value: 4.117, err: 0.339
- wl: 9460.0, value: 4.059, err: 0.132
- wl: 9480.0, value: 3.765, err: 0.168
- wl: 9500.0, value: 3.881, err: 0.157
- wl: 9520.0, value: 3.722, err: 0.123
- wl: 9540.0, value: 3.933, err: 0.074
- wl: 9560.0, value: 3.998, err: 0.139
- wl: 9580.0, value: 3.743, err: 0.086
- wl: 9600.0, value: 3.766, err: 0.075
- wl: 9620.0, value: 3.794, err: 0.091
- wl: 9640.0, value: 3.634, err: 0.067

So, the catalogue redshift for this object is 0.142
